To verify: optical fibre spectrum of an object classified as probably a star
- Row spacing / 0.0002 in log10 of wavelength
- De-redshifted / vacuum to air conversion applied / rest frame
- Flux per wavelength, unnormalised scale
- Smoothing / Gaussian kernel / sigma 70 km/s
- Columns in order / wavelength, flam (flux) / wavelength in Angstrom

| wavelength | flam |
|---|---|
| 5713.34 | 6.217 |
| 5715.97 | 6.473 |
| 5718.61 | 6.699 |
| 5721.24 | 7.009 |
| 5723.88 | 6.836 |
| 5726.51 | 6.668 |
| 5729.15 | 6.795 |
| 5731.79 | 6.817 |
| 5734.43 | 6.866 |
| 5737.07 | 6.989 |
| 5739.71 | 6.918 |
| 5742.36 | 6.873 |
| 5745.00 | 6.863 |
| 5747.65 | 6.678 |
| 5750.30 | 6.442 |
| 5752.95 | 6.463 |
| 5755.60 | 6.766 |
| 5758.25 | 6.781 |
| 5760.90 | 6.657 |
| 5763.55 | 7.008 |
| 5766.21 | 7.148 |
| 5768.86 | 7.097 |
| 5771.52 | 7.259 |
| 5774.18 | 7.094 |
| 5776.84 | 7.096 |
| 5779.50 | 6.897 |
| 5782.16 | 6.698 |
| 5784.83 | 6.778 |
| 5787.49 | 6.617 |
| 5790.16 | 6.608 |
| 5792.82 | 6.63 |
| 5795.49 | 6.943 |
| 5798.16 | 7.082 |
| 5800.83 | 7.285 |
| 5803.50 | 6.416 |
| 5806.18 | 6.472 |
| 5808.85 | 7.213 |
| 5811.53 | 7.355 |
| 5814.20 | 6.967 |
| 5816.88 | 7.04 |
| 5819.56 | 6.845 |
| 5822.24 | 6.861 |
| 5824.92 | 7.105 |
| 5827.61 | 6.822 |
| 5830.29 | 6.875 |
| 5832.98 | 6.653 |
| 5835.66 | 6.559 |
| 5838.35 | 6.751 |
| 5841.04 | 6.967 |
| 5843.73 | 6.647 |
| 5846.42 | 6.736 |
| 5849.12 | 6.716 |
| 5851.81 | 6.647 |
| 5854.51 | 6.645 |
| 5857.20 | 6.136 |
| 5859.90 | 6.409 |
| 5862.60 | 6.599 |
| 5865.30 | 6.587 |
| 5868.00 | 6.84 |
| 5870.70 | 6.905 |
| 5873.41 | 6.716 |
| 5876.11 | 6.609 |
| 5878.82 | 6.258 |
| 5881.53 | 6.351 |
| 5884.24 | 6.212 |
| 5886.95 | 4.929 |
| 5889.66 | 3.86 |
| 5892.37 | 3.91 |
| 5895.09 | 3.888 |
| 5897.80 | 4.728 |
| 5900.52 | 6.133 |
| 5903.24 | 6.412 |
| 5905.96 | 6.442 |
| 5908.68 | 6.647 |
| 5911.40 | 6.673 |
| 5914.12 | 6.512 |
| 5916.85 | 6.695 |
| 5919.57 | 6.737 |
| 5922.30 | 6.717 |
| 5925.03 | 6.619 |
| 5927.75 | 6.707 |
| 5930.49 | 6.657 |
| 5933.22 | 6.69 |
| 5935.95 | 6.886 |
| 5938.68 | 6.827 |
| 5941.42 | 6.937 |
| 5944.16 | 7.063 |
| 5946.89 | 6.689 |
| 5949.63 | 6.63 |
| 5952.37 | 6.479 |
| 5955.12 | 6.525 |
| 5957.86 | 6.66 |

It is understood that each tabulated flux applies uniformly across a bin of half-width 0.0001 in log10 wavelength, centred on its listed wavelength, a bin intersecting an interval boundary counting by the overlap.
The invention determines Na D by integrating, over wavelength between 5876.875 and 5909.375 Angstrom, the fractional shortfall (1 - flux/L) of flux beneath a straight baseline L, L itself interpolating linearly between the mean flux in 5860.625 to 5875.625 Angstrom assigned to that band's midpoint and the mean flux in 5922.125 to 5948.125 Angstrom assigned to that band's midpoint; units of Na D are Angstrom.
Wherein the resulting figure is 6.1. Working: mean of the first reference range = 6.71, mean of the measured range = 5.48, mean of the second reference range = 6.78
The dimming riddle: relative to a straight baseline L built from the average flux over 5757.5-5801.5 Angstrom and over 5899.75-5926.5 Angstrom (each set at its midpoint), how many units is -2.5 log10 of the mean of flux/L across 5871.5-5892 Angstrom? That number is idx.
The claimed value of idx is 0.15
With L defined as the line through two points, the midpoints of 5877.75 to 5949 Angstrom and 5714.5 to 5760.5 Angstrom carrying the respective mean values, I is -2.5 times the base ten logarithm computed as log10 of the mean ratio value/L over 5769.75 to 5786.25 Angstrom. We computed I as -0.06 mag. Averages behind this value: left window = 6.76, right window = 6.17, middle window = 6.97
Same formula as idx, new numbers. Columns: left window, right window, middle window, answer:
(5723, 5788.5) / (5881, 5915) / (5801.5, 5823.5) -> -0.09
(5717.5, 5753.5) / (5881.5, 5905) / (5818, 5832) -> -0.18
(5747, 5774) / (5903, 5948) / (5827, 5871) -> 0.02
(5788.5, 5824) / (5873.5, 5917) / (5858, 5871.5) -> -0.08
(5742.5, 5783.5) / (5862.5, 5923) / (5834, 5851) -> -0.06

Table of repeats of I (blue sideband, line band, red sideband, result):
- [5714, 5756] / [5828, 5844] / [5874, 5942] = -0.06 mag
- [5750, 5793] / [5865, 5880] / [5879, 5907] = -0.19 mag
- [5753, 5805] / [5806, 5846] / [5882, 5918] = -0.08 mag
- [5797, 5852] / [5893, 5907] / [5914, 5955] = 0.24 mag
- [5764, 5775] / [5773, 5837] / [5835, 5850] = 0.01 mag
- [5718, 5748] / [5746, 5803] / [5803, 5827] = 0.01 mag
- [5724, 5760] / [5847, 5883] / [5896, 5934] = -0.01 mag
